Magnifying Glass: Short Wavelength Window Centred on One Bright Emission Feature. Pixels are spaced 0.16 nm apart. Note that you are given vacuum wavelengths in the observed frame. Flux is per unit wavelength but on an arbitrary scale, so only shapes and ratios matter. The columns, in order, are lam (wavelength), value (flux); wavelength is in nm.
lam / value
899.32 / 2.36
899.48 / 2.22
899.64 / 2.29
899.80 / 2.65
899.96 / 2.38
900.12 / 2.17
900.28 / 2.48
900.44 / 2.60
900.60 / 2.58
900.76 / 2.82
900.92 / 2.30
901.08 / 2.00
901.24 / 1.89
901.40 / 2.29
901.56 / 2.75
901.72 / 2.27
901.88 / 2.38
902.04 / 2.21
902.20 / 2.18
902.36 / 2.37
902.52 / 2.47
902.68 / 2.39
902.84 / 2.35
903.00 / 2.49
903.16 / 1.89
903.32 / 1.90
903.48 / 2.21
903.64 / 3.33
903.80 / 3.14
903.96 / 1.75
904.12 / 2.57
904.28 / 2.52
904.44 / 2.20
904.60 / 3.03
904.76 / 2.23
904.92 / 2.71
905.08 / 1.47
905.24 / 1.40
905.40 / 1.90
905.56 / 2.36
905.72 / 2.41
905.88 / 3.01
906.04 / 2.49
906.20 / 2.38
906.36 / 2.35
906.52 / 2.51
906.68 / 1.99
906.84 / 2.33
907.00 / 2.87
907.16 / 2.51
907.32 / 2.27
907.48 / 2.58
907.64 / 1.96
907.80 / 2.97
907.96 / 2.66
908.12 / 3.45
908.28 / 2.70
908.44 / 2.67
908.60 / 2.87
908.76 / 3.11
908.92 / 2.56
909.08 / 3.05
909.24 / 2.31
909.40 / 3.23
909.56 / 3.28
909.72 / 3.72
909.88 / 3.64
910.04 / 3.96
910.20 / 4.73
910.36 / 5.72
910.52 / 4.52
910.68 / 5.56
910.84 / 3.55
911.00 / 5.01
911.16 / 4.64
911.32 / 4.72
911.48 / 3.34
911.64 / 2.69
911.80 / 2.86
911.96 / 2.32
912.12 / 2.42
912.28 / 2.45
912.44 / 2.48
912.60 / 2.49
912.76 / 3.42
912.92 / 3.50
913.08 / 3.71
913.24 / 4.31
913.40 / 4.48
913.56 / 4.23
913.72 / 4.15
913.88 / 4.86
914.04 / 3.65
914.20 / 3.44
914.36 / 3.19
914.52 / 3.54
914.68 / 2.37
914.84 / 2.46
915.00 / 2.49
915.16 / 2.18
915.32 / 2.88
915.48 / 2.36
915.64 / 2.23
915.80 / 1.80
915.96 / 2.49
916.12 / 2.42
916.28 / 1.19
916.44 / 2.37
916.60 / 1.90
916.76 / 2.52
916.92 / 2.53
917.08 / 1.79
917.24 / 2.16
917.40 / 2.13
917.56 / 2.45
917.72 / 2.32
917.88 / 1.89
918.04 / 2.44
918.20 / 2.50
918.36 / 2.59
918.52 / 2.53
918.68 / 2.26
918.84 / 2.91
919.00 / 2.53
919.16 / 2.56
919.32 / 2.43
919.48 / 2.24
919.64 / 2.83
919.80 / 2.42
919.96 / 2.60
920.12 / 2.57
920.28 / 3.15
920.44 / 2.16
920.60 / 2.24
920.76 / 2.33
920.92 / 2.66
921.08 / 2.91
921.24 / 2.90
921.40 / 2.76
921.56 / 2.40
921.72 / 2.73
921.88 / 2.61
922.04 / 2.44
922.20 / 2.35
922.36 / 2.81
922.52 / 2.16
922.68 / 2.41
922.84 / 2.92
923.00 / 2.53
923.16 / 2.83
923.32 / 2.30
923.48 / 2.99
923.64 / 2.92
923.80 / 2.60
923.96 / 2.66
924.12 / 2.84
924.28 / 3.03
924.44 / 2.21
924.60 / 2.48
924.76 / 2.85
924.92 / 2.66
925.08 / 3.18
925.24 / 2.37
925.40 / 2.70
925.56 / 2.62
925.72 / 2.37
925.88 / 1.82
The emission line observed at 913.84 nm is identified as [N II] 6583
